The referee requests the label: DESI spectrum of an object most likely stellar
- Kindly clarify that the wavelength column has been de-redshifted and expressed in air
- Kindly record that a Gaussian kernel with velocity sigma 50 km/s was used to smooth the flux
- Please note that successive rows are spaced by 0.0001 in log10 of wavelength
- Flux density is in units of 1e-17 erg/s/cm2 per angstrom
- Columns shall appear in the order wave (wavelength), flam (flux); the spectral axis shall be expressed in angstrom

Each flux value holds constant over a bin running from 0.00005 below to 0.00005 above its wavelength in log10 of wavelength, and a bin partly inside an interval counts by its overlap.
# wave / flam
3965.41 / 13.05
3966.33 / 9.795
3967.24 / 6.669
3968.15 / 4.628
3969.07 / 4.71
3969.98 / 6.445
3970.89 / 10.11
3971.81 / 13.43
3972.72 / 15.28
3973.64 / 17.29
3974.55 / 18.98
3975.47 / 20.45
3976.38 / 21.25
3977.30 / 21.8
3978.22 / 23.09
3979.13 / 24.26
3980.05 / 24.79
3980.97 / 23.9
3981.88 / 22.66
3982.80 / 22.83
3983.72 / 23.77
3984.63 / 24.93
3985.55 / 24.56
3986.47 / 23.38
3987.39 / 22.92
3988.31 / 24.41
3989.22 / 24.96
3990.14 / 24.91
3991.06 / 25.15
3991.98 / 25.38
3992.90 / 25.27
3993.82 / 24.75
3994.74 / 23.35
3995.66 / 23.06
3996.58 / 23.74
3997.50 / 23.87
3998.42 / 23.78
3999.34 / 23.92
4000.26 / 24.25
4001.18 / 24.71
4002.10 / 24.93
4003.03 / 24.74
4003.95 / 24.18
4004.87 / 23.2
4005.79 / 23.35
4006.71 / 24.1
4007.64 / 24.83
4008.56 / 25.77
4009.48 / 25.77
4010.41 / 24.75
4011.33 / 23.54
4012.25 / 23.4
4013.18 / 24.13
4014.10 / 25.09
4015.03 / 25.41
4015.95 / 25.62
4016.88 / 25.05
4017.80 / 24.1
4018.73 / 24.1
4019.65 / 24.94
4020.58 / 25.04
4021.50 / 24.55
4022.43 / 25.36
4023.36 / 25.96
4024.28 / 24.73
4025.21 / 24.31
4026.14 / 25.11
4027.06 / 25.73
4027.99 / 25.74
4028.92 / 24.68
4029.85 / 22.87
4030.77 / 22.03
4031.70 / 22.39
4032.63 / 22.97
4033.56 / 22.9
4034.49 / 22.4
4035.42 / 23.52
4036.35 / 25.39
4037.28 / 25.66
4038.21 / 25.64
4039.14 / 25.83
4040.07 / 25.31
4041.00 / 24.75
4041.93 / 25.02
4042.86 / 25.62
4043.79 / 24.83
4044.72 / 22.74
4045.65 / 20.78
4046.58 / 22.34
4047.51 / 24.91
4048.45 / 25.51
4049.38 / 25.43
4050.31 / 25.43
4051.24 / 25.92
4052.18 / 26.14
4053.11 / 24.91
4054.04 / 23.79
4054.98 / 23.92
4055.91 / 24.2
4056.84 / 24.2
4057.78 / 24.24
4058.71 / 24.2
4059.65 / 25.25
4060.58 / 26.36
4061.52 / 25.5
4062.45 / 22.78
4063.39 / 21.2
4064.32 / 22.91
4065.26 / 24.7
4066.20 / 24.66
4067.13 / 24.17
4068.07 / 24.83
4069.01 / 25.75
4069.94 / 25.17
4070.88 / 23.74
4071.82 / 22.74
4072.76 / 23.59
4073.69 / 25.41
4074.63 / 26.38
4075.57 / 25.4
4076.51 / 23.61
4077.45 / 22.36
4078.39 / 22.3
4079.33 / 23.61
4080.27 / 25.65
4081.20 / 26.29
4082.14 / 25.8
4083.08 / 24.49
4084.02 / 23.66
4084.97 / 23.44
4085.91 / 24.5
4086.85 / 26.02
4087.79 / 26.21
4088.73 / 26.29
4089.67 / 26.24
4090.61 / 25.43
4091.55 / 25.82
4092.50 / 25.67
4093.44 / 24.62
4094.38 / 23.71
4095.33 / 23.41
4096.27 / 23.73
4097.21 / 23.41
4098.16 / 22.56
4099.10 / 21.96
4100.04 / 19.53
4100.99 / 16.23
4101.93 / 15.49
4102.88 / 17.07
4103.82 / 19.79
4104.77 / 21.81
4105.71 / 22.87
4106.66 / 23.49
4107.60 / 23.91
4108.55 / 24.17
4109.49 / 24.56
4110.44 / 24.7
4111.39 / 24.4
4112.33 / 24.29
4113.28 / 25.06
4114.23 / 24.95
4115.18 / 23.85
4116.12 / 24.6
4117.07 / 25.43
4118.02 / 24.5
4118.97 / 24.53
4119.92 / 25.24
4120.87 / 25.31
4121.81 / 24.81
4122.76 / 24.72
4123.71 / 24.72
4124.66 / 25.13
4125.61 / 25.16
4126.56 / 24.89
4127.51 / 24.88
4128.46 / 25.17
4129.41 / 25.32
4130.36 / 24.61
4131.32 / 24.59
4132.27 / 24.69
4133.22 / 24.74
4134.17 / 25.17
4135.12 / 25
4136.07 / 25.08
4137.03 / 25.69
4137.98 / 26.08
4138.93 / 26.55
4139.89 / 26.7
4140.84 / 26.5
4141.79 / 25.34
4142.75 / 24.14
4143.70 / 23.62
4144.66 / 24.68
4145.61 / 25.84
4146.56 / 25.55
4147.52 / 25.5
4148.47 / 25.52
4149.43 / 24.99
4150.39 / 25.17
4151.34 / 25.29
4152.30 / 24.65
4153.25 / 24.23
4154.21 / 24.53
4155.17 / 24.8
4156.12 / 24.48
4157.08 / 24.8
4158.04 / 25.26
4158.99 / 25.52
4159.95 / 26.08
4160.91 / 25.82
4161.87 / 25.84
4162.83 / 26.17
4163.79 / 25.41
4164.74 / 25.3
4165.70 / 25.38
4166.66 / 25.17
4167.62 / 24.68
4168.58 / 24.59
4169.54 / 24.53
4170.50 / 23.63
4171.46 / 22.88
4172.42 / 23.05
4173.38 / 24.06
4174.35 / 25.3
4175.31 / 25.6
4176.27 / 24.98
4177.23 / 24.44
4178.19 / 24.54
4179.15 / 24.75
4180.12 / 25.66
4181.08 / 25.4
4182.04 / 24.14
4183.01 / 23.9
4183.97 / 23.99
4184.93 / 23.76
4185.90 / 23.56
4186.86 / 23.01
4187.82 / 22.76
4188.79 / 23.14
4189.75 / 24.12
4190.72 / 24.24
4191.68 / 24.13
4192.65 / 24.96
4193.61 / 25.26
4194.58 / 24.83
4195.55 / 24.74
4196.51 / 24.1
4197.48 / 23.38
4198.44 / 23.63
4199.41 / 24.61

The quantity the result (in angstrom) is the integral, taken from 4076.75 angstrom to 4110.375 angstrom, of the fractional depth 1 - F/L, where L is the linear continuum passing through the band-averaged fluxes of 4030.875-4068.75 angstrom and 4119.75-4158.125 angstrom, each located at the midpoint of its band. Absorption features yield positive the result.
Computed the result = 1.9 angstrom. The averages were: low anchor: 24.3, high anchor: 25.1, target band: 23.3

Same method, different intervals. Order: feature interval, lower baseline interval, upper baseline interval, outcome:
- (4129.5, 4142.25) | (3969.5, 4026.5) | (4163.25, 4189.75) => -0.7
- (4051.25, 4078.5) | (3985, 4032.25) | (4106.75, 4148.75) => 0.4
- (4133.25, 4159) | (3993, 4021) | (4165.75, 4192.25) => -1.0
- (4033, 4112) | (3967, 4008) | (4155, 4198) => -4.2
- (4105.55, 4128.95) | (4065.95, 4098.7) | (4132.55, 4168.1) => 0.3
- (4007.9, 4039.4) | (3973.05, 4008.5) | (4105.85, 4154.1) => -0.9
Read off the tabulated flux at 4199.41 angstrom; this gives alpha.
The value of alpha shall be 24.61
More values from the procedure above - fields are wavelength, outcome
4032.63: 22.97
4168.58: 24.59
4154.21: 24.53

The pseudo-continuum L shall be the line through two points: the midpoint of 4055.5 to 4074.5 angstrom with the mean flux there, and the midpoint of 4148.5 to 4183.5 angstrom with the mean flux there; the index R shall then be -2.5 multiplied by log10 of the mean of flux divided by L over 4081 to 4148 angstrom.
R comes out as 0.01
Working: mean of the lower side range 24.3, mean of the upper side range 24.9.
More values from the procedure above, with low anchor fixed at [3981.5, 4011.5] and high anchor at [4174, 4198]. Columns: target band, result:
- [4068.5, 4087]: -0.01 mag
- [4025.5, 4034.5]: 0.02 mag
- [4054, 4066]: 0.01 mag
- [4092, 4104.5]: 0.14 mag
